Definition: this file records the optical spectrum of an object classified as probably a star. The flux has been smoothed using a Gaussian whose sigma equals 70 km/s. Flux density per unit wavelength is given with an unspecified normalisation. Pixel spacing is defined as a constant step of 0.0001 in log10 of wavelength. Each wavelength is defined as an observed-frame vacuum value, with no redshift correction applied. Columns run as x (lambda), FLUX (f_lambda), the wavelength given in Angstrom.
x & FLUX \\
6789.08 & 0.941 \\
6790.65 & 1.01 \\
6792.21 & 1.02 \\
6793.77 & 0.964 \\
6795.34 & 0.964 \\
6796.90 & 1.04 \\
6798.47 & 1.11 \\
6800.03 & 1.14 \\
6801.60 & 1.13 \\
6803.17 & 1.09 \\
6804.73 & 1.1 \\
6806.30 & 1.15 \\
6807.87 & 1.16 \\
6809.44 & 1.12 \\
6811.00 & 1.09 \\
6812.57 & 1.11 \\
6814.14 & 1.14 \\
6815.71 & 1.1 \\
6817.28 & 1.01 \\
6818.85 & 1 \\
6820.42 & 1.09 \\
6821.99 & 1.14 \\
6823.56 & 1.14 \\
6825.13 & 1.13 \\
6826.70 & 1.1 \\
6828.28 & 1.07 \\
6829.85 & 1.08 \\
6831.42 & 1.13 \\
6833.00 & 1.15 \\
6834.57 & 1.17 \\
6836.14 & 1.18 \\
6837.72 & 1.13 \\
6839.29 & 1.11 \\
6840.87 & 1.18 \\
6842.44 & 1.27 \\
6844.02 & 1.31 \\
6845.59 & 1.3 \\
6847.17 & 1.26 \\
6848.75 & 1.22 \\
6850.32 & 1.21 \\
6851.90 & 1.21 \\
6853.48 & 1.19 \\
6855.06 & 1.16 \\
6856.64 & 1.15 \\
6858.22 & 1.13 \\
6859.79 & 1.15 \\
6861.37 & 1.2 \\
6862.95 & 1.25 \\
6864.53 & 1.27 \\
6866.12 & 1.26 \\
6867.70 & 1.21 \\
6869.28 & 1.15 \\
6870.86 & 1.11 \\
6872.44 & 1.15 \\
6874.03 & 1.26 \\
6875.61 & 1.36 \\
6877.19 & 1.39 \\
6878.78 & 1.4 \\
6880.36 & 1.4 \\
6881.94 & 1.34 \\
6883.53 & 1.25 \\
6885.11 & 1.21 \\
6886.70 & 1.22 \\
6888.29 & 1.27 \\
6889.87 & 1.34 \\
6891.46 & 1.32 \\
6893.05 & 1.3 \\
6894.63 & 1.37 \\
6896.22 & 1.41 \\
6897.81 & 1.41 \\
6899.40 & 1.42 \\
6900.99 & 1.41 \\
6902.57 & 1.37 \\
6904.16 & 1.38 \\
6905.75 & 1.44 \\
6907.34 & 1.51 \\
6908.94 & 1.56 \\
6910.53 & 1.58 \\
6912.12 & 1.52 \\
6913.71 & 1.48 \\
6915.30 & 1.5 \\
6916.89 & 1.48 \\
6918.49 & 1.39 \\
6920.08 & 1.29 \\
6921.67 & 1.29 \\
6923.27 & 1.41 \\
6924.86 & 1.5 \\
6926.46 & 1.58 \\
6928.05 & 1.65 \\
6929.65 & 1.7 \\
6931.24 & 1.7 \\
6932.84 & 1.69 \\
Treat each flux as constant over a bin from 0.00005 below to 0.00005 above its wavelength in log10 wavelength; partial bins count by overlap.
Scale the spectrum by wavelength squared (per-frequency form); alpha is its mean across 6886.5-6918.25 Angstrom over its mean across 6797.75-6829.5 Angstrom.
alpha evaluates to 1.3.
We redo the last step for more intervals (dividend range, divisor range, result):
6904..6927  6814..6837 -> 1.35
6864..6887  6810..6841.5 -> 1.15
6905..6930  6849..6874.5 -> 1.27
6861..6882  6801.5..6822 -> 1.17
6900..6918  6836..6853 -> 1.23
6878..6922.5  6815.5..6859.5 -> 1.22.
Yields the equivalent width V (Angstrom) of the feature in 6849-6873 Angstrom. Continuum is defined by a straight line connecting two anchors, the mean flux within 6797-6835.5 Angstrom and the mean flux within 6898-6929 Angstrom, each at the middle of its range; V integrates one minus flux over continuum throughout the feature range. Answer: 1.6 Angstrom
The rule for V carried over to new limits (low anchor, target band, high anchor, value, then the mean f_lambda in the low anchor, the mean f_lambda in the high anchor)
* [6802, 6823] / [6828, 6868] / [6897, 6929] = 1.16 Angstrom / 1.1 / 1.46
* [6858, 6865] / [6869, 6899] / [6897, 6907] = 0.38 Angstrom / 1.2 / 1.41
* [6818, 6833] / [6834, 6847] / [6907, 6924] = -0.56 Angstrom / 1.1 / 1.45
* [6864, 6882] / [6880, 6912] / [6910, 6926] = -0.39 Angstrom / 1.27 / 1.44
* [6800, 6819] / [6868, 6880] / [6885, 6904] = 0.22 Angstrom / 1.1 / 1.34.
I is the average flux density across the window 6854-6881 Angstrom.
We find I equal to 1.23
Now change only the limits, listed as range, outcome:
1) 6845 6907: 1.28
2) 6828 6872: 1.19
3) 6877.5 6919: 1.4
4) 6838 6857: 1.21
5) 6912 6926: 1.43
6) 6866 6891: 1.27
